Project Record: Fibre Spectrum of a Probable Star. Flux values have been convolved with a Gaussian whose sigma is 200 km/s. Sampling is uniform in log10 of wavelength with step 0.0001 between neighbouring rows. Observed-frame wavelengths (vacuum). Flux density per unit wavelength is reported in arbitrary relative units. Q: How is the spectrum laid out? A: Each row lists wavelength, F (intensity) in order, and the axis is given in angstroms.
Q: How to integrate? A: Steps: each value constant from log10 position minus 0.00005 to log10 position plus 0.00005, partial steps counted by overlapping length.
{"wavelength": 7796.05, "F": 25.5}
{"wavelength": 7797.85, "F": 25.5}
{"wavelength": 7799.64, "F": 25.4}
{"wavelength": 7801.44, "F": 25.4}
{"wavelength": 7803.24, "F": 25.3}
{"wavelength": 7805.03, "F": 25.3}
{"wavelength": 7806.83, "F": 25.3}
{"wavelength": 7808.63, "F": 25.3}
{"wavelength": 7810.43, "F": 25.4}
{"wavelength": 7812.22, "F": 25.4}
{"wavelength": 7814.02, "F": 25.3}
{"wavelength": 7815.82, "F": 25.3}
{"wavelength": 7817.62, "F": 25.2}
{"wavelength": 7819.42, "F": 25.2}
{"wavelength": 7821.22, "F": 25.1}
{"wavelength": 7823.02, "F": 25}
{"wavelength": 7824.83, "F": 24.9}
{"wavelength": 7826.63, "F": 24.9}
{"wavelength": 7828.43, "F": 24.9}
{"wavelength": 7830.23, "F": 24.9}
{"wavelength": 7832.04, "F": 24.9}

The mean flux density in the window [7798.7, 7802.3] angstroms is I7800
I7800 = 25.4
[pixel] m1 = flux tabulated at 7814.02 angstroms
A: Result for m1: 25.3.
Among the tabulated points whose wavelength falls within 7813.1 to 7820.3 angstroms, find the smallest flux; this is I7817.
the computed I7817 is 25.2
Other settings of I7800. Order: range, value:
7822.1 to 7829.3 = 24.9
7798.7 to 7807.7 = 25.3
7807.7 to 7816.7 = 25.3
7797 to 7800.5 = 25.5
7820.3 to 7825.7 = 25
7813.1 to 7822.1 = 25.2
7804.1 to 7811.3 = 25.3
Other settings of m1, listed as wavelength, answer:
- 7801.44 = 25.4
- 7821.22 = 25.1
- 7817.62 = 25.2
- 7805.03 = 25.3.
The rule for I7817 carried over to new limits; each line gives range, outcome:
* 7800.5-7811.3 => 25.3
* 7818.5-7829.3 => 24.9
